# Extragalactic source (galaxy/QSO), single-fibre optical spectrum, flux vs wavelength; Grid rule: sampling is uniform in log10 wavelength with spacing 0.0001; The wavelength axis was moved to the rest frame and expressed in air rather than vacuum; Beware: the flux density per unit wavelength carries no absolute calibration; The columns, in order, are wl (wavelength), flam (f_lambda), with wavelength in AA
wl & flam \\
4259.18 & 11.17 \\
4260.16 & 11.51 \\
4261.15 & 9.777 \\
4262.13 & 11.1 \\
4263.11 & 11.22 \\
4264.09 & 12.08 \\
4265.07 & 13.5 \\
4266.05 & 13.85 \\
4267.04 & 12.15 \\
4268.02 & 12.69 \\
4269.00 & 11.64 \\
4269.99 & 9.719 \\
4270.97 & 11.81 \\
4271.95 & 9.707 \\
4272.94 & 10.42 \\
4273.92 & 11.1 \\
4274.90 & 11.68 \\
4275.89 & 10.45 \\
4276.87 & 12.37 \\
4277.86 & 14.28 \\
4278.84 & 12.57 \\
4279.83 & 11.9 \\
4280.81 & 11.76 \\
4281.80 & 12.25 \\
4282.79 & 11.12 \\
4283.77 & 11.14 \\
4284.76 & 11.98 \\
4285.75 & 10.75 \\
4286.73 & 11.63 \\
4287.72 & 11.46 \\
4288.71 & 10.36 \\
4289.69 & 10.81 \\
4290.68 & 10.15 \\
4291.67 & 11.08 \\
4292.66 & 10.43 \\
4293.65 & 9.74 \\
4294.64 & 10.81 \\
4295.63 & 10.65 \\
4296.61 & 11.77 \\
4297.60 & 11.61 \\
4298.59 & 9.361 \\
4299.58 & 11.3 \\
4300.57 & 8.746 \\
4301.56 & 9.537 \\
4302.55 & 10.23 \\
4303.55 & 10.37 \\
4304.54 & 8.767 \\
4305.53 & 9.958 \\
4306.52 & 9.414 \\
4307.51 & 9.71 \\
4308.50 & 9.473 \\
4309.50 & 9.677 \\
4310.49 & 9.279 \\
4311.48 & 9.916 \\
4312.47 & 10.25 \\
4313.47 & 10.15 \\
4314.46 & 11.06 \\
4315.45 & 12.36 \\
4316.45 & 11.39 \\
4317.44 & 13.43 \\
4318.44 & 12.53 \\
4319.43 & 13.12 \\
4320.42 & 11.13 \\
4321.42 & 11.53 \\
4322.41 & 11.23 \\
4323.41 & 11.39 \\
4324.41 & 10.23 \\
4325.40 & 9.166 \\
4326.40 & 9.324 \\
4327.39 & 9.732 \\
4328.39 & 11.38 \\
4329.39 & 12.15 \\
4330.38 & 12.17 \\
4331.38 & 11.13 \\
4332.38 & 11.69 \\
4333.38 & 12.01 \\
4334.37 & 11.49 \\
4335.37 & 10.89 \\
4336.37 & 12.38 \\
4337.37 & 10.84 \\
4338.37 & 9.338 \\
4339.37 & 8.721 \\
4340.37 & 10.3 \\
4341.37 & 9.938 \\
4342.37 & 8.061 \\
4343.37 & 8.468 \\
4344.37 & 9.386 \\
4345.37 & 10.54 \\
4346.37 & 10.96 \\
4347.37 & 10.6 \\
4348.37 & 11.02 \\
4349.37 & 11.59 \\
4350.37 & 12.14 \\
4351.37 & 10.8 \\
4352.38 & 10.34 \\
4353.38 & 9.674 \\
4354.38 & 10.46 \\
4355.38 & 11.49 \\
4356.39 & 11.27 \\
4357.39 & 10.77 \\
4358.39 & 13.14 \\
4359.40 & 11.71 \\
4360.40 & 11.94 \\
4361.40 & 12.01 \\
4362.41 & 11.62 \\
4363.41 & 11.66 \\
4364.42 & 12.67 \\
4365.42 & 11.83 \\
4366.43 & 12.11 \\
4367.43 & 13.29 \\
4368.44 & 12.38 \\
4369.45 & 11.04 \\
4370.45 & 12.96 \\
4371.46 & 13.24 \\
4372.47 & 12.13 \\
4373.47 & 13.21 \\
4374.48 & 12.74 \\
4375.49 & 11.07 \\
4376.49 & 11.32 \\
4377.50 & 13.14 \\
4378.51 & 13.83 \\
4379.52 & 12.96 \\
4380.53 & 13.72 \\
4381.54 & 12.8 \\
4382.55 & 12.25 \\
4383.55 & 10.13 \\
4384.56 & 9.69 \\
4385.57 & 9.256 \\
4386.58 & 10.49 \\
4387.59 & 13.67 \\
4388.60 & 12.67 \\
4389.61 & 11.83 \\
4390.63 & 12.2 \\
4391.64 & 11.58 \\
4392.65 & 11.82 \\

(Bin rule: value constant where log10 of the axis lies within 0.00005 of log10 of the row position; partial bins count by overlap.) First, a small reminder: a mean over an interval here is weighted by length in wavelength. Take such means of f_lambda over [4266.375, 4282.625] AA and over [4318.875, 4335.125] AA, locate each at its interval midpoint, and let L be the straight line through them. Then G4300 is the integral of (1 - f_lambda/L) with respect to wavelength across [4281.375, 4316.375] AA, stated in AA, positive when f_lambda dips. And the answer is 2.9 AA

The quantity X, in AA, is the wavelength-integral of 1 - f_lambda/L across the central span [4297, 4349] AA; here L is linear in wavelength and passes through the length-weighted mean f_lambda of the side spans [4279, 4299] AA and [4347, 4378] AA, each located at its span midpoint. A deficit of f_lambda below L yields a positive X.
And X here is 3.8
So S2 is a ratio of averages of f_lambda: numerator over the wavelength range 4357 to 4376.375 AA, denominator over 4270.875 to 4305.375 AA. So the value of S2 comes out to 1.11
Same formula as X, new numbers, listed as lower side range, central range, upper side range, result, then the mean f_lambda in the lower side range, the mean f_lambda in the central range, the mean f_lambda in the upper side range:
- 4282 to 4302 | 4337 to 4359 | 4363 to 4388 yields 2.3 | 10.7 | 10.5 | 12.1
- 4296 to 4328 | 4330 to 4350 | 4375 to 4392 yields 0.9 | 10.5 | 10.6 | 11.9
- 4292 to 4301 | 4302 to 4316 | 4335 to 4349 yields 0.5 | 10.5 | 10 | 10.1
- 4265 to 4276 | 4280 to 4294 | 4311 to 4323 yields 0.5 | 11.5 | 11.1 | 11.5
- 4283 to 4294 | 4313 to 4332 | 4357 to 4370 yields 0.2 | 10.9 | 11.3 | 12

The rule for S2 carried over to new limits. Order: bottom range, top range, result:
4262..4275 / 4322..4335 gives 0.95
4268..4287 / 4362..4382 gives 1.08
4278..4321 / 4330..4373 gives 1.03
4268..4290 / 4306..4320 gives 0.95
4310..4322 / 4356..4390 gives 1.06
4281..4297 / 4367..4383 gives 1.15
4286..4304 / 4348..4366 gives 1.08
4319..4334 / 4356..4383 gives 1.11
